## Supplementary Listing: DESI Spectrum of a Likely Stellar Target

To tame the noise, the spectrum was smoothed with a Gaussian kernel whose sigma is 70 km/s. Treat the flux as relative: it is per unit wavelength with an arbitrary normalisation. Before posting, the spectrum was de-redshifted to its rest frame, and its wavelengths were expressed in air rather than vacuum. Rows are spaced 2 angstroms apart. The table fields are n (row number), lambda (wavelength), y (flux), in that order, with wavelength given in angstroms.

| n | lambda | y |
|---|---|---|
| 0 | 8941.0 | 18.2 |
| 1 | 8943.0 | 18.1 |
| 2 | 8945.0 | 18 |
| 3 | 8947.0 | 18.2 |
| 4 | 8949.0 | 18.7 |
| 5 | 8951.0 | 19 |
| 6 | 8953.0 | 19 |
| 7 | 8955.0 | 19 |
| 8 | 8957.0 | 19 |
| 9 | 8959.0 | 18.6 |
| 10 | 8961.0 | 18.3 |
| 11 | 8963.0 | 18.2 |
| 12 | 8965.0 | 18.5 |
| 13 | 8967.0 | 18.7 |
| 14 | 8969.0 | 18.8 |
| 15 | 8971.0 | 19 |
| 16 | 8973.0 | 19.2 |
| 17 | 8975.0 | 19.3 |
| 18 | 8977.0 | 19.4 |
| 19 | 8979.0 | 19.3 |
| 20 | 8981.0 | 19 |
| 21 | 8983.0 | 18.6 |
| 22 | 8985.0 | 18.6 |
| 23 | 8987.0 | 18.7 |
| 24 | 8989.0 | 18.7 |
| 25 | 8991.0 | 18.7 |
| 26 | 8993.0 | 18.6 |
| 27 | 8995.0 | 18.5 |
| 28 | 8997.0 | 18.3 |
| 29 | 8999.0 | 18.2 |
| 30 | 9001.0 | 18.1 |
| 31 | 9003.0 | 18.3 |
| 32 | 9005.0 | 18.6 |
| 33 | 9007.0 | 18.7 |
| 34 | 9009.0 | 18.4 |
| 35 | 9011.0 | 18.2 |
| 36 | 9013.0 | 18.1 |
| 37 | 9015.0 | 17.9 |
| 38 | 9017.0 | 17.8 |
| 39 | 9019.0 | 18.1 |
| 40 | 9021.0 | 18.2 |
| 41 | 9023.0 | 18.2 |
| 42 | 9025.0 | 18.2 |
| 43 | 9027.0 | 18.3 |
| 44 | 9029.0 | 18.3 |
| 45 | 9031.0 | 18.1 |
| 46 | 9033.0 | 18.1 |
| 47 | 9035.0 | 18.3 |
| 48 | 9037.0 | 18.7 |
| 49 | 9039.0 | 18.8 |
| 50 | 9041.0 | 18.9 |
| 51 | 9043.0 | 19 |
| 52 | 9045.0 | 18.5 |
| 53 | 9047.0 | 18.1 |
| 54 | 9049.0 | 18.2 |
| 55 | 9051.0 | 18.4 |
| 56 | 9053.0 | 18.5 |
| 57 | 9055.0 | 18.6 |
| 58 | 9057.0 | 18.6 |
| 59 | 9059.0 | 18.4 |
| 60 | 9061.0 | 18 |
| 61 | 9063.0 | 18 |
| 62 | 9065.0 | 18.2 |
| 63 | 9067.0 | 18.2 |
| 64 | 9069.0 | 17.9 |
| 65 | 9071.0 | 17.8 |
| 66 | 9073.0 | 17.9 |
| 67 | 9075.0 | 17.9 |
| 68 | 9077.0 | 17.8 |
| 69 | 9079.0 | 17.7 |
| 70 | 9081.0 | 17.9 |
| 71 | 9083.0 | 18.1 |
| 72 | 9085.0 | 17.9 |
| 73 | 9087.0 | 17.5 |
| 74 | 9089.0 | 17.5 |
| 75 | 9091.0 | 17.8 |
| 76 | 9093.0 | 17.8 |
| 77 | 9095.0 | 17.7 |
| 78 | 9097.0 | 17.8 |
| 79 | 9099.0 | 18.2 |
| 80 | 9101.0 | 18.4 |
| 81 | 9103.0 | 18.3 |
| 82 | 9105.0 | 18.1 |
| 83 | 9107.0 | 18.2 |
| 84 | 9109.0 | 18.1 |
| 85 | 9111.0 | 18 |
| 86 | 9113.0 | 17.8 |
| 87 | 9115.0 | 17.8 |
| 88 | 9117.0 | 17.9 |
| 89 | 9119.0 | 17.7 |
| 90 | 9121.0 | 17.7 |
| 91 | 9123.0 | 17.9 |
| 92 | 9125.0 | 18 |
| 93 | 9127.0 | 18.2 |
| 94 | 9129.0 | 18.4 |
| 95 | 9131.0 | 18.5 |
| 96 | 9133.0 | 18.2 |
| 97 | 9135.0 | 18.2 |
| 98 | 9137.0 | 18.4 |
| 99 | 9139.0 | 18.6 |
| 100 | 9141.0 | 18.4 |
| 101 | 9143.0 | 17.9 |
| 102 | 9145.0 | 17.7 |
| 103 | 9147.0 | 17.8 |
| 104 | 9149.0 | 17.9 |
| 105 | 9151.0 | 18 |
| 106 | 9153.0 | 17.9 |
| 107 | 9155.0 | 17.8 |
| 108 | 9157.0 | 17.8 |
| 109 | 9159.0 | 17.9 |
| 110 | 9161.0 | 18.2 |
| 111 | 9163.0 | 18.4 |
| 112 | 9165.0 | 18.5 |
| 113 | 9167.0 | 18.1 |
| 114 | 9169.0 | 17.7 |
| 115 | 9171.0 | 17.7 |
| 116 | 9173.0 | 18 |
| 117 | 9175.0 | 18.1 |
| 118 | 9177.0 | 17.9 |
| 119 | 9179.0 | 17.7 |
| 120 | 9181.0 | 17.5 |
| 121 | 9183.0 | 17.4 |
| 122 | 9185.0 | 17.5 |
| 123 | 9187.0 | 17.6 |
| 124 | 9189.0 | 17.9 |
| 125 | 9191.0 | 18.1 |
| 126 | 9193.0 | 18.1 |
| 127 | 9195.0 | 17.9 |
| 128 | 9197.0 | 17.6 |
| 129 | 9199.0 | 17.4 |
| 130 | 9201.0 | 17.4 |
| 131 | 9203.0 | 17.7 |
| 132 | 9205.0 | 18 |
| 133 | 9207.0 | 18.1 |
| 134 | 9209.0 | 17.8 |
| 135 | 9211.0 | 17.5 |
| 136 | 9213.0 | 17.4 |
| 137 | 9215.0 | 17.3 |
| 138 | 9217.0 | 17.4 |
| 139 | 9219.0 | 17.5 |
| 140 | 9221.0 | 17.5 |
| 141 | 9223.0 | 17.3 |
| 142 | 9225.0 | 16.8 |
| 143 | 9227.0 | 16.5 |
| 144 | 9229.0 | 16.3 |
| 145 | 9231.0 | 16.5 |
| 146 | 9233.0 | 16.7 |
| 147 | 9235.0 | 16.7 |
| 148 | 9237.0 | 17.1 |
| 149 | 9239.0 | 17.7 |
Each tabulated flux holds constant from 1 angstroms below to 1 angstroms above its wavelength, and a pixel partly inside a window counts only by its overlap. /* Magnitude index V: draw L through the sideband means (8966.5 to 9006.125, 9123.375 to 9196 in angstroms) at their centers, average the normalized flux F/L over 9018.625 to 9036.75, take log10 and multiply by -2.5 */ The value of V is 0.02 mag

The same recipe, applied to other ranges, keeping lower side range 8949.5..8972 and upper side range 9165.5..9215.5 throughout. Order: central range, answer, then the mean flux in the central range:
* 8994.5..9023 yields 0.017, 18.2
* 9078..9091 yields 0.026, 17.8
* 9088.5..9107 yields 0.010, 18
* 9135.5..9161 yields -0.005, 18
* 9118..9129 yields 0.005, 17.9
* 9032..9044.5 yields -0.013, 18.6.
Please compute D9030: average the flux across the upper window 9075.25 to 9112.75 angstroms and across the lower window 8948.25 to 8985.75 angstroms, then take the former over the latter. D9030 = 0.95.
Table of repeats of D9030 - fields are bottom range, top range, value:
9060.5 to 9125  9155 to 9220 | 0.99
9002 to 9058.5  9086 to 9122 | 0.98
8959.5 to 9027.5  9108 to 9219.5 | 0.97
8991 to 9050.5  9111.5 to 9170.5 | 0.98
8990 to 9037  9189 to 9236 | 0.95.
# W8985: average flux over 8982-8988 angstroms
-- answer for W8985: 18.6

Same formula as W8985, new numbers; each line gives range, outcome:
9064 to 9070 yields 18.1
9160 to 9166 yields 18.4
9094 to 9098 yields 17.8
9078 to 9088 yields 17.8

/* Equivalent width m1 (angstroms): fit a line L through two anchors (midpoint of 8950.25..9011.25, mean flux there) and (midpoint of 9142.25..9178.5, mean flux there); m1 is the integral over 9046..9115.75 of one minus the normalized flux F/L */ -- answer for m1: 0.97 angstroms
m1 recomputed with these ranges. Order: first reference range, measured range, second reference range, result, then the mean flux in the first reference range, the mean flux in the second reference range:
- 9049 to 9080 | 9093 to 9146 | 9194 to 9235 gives -0.7 angstroms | 18.1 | 17.3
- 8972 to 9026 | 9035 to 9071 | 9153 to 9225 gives -0.2 angstroms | 18.5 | 17.8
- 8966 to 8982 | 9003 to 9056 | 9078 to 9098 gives 0.3 angstroms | 19.1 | 17.8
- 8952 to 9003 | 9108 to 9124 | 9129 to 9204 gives 0.3 angstroms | 18.7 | 17.9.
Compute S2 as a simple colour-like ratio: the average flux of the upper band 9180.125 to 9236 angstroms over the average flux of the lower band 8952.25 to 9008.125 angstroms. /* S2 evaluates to 0.93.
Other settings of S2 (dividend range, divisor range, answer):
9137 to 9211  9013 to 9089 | 0.98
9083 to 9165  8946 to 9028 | 0.97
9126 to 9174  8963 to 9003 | 0.97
